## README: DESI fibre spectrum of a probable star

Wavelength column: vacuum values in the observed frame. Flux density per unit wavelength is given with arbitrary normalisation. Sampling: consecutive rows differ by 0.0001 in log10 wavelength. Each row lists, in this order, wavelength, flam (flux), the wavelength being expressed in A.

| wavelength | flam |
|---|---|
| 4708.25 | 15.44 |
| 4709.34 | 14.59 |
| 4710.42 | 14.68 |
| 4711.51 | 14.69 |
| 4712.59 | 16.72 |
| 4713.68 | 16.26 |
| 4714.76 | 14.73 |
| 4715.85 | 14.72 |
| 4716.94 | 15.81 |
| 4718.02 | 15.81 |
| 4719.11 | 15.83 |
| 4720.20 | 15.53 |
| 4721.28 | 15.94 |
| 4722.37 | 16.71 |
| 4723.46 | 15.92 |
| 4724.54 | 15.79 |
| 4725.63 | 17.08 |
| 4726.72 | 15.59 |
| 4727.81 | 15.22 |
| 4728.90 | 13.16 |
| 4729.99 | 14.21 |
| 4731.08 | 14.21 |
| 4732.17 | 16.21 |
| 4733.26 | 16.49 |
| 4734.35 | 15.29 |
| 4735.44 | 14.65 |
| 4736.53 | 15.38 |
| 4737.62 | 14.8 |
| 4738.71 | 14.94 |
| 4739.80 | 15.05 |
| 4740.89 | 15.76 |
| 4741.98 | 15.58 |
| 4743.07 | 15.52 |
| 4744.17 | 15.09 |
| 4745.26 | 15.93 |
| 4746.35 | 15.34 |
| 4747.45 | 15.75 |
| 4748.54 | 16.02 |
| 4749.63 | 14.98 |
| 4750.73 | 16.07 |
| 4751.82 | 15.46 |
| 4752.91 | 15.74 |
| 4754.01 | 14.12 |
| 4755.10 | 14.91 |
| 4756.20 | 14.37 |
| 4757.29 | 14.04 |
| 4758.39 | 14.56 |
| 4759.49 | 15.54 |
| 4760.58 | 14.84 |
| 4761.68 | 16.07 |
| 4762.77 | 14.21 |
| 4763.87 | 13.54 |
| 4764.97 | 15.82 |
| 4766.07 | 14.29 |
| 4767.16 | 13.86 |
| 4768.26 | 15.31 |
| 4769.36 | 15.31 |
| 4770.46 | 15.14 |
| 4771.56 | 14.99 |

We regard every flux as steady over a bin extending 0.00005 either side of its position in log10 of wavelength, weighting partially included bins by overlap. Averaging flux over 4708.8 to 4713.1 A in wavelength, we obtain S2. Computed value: 15.2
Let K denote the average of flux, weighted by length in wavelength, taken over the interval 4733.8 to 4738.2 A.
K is 15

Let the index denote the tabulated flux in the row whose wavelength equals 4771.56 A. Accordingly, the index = 14.99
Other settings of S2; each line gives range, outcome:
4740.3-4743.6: 15.6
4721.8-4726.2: 16.4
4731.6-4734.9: 16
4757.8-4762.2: 15.2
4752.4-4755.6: 14.9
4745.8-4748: 15.5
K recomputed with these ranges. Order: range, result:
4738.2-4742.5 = 15.4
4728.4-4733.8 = 14.9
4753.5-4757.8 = 14.4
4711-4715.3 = 15.6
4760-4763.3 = 15.1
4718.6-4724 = 16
